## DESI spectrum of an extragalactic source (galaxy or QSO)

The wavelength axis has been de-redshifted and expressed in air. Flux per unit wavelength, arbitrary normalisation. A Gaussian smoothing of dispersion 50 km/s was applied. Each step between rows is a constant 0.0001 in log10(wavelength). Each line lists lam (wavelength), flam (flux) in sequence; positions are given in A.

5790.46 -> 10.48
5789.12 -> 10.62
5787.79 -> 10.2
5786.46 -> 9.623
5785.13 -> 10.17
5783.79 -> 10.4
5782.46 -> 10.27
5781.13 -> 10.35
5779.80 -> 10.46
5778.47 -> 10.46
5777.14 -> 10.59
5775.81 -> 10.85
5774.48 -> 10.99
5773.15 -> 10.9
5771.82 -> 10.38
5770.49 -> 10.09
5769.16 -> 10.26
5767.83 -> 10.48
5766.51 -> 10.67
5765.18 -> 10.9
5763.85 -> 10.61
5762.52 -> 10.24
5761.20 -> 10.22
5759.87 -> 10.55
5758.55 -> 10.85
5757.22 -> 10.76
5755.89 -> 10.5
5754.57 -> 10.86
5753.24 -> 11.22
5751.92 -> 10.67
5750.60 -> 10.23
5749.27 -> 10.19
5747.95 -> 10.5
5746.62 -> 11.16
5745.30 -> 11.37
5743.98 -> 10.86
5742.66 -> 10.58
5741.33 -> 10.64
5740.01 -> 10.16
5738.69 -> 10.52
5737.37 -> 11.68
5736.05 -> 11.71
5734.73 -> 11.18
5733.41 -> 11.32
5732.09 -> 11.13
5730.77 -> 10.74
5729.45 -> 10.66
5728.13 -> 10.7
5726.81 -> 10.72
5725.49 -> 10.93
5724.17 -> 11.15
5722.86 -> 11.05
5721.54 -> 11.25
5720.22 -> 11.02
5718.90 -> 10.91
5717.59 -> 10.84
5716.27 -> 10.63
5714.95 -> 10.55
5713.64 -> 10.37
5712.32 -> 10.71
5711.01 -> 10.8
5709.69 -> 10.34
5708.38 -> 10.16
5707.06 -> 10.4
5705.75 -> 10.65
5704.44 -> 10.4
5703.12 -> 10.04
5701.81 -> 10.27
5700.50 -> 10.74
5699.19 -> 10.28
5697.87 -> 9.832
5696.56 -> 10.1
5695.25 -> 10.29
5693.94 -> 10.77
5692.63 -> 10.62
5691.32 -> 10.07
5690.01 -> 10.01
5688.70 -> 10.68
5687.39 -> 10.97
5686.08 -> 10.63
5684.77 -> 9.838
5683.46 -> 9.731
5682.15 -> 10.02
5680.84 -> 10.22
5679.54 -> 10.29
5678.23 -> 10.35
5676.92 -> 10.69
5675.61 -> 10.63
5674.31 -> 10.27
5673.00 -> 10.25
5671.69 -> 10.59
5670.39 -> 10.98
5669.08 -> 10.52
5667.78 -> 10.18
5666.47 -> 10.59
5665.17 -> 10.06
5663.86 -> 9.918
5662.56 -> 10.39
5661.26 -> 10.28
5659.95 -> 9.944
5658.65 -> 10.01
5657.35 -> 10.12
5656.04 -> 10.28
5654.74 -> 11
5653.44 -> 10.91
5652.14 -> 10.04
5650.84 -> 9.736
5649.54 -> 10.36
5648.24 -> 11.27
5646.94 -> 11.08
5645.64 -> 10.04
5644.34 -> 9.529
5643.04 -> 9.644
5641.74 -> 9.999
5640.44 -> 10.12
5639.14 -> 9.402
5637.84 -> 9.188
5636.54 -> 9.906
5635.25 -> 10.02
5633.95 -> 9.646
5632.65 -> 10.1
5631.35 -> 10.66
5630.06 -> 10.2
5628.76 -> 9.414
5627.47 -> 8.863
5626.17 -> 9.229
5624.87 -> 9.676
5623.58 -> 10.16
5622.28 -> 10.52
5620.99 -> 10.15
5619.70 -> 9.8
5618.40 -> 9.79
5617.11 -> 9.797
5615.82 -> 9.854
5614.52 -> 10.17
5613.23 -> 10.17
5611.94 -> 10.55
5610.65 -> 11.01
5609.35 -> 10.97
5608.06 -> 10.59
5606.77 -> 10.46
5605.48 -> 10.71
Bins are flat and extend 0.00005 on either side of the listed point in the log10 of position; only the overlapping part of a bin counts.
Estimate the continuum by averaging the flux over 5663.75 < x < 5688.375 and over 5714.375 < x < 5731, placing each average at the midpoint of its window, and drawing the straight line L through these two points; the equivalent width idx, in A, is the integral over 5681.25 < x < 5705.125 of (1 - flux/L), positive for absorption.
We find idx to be 0.6 A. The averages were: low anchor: 10.4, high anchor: 10.9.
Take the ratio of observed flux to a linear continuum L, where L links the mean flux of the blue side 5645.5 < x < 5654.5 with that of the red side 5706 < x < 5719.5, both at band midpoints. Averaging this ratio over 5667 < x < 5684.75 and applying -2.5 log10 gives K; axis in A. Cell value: 0.022 mag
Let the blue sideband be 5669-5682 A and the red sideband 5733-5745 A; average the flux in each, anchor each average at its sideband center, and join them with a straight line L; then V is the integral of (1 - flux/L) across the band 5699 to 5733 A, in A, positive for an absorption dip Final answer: 0.33 A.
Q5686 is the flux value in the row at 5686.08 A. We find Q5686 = 10.63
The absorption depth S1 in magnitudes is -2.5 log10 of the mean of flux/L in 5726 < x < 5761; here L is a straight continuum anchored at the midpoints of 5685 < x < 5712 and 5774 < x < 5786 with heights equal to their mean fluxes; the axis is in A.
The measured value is -0.04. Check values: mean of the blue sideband 10.4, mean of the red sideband 10.5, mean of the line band 10.8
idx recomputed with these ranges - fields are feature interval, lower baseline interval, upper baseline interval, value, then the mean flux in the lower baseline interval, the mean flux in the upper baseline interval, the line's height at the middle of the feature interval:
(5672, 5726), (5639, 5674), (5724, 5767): 0.2 A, 10.3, 10.8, 10.5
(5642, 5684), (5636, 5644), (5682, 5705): -1.5 A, 9.69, 10.3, 9.95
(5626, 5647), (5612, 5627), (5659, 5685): 0.5 A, 9.95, 10.3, 10.1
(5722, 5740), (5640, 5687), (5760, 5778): -0.9 A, 10.3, 10.5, 10.5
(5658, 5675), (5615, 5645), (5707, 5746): -0.2 A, 9.81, 10.8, 10.2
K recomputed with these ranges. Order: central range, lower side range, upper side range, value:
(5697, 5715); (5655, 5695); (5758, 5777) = 0.00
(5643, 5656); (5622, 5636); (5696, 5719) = -0.04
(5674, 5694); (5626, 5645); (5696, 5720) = -0.01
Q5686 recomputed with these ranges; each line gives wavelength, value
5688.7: 10.68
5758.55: 10.85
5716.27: 10.63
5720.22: 11.02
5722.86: 11.05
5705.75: 10.65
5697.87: 9.832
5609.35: 10.97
